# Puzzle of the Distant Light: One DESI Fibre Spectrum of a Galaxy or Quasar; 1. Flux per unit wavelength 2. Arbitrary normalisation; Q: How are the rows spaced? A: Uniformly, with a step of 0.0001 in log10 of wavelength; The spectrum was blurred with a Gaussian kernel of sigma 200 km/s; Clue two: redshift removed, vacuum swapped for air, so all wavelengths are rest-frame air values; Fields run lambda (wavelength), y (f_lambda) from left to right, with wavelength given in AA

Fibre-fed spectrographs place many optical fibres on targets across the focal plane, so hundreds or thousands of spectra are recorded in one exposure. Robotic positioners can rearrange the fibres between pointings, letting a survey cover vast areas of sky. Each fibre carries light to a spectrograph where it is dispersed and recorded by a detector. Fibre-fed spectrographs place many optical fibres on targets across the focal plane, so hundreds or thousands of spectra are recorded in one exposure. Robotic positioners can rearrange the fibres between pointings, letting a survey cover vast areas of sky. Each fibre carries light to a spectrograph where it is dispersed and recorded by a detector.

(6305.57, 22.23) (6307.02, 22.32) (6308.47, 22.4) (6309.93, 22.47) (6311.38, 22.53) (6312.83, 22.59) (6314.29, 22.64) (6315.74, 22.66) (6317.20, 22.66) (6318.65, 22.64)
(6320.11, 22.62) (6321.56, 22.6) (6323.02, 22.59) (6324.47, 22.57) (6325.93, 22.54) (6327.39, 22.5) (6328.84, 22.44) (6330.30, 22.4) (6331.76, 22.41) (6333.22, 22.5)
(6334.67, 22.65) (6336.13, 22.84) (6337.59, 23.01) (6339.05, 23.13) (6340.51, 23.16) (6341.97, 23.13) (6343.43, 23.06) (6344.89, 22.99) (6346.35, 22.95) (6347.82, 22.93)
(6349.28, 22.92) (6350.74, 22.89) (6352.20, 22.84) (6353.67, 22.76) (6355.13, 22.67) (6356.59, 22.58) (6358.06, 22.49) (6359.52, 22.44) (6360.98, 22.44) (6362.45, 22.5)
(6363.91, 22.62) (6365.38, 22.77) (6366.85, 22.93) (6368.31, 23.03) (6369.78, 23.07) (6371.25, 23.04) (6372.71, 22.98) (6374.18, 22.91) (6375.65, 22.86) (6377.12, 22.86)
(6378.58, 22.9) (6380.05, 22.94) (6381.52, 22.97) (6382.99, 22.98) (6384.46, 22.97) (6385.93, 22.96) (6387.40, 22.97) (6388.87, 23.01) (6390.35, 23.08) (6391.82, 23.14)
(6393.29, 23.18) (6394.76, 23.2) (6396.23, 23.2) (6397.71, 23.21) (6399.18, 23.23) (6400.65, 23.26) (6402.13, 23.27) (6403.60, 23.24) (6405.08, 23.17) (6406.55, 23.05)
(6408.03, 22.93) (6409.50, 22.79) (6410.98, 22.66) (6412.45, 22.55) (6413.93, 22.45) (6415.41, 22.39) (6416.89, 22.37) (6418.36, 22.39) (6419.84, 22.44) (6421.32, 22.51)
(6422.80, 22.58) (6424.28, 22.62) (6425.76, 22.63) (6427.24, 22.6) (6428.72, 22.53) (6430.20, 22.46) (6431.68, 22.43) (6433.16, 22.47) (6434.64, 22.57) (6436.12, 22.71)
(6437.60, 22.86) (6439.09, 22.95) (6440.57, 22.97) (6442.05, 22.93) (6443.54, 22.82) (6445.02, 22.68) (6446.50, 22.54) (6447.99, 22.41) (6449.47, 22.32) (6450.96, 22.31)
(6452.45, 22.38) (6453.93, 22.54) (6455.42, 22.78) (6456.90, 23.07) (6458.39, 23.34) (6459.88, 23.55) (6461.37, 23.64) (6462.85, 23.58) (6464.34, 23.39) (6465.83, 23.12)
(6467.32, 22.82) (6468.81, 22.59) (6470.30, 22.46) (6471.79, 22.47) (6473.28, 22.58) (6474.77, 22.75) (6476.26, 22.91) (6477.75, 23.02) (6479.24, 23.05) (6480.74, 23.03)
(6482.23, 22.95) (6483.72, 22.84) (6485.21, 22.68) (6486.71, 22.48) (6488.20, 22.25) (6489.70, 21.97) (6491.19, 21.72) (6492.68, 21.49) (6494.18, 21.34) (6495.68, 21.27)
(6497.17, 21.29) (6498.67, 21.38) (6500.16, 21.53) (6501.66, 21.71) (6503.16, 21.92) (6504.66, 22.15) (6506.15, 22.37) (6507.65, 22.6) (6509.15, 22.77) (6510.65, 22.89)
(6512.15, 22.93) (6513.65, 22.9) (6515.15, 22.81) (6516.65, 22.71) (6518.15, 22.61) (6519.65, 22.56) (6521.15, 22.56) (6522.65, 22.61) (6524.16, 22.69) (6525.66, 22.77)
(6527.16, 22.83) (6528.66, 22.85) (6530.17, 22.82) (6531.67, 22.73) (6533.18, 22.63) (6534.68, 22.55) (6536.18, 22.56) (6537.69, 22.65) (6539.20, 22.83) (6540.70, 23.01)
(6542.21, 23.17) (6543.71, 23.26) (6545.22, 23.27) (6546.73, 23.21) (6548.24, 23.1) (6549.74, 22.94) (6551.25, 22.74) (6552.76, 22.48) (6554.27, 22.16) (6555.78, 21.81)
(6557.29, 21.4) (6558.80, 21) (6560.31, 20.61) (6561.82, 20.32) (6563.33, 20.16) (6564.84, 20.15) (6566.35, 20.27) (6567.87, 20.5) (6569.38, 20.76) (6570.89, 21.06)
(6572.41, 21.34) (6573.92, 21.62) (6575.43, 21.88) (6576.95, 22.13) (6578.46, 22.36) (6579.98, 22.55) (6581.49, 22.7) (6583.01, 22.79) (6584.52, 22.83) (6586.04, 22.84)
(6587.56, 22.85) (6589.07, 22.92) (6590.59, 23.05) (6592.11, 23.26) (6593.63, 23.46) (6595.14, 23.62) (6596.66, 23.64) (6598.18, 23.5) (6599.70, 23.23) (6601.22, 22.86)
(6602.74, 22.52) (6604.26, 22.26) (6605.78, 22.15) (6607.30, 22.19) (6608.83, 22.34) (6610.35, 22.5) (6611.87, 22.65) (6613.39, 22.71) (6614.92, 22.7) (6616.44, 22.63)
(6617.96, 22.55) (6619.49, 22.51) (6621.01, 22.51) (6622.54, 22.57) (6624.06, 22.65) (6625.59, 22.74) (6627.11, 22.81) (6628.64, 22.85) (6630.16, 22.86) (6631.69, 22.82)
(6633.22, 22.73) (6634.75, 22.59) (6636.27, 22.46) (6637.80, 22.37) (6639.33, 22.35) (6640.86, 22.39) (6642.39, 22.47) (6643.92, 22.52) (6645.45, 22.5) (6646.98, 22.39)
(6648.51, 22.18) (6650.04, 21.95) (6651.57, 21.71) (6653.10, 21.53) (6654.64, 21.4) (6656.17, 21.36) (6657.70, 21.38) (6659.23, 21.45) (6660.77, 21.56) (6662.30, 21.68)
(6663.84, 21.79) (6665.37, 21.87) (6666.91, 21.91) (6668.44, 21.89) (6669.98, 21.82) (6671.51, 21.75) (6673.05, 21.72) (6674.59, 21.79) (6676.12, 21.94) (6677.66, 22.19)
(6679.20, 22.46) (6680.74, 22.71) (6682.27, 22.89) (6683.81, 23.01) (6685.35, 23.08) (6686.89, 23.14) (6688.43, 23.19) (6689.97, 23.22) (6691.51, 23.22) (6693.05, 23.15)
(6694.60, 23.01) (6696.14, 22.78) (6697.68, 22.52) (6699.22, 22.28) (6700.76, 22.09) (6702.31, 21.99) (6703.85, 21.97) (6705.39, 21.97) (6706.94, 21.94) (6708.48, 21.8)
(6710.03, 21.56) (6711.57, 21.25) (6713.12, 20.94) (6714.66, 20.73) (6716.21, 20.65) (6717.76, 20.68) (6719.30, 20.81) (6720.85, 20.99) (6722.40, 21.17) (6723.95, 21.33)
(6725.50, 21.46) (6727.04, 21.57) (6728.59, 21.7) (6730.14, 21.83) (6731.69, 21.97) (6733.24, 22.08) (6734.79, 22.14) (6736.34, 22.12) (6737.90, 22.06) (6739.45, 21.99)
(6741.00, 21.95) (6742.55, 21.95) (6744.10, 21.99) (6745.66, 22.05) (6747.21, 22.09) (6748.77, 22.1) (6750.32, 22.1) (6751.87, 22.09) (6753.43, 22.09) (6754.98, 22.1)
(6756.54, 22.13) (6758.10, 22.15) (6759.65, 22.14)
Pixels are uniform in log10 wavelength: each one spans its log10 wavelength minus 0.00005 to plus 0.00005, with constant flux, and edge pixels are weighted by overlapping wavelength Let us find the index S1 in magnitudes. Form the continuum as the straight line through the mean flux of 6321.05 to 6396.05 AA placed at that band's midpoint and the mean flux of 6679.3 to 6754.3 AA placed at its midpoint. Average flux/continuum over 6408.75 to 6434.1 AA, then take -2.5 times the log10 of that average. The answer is 0.01 mag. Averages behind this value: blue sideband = 22.8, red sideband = 22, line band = 22.5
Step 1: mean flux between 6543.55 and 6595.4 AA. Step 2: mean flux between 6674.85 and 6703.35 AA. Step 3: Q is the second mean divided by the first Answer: 1.0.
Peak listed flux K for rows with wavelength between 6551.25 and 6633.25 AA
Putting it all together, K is 23.64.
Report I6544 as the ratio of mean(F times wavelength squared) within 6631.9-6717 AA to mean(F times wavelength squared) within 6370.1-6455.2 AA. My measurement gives 1.1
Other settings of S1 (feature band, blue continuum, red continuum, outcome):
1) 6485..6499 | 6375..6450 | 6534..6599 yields 0.04 mag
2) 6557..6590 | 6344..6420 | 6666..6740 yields 0.04 mag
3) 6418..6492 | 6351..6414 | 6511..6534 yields 0.01 mag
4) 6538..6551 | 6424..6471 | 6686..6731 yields -0.03 mag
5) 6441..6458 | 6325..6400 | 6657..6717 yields 0.00 mag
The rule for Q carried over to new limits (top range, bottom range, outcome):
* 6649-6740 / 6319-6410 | 0.96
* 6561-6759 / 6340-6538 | 0.97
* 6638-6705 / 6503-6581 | 1.00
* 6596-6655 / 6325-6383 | 0.99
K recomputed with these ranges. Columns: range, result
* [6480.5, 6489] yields 23.03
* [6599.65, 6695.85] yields 23.23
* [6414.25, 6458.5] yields 23.34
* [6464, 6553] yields 23.39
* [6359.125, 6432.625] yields 23.27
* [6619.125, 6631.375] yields 22.86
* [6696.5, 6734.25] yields 22.52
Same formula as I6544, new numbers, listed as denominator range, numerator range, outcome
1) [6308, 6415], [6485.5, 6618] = 1.04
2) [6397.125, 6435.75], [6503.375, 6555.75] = 1.04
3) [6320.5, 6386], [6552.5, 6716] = 1.06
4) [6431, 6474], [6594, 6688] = 1.04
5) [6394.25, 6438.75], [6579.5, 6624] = 1.06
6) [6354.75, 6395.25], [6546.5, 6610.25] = 1.03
